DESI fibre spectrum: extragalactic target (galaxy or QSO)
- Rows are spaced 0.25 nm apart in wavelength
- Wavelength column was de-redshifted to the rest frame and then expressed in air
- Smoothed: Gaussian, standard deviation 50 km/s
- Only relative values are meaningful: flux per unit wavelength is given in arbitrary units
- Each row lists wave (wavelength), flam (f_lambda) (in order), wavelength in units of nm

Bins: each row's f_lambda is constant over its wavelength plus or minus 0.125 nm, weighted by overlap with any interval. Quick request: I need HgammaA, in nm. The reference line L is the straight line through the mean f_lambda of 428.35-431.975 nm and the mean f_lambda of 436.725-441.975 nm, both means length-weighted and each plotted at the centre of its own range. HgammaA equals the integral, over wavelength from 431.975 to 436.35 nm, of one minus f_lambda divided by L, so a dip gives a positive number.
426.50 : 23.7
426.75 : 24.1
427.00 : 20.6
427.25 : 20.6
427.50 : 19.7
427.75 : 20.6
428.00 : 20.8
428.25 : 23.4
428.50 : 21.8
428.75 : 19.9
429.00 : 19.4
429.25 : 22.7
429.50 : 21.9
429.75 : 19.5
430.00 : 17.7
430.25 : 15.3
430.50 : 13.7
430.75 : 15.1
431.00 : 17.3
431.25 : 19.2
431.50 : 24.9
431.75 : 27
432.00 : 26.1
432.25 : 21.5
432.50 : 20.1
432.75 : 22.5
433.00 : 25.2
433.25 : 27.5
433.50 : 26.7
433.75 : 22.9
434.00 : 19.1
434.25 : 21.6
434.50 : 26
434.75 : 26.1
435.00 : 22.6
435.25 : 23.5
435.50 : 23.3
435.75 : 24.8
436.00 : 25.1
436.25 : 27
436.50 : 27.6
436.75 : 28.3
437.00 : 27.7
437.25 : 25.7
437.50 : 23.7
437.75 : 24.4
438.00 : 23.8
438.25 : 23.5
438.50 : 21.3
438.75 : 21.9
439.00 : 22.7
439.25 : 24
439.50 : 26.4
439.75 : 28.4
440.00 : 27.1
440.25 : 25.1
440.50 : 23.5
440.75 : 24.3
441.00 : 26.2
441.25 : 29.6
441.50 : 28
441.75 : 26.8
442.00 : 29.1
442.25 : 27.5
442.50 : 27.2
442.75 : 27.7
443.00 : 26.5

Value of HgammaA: -0.325 nm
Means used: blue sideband 19.9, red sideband 25.4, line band 23.9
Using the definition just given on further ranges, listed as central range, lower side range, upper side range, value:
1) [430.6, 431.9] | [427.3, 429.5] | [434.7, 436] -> 0.096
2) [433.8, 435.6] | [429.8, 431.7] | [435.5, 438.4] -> -0.030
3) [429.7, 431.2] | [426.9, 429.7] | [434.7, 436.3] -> 0.382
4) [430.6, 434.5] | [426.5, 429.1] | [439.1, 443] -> 0.119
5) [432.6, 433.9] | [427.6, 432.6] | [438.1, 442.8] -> -0.161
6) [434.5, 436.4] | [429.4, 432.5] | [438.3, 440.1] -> -0.200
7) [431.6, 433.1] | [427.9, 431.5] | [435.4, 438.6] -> -0.163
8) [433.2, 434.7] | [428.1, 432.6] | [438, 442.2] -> -0.112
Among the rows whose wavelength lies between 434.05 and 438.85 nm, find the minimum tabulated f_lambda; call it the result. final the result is 21.3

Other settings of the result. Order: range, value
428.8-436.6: 13.7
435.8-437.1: 25.1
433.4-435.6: 19.1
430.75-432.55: 15.1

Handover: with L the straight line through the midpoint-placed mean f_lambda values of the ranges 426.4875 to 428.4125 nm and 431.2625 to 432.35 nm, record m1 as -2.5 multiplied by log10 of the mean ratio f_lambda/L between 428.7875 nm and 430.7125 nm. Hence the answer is 0.24 mag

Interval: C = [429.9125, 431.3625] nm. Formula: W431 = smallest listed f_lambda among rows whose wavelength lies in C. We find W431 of 13.7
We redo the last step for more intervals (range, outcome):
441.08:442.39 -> 26.8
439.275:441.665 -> 23.5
